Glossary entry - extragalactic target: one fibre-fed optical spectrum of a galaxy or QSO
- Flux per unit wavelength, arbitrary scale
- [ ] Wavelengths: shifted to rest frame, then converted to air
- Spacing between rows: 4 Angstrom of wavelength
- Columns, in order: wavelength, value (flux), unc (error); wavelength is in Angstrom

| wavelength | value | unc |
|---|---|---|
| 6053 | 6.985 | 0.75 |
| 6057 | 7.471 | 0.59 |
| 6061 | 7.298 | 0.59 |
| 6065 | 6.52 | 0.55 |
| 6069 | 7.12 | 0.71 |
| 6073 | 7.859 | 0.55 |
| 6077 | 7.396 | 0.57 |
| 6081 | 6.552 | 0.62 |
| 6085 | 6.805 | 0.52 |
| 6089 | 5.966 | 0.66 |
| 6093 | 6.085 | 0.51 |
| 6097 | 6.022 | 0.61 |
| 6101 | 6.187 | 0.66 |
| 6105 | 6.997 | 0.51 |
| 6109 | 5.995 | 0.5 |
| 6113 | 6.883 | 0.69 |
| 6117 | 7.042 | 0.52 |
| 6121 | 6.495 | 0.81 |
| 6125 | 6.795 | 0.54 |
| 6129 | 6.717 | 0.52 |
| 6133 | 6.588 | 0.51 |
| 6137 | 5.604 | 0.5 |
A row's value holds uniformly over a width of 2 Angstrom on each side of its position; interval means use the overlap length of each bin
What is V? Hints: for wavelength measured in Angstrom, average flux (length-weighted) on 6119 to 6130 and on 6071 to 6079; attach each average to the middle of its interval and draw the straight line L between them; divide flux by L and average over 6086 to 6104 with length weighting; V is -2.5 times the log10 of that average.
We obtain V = 0.18 mag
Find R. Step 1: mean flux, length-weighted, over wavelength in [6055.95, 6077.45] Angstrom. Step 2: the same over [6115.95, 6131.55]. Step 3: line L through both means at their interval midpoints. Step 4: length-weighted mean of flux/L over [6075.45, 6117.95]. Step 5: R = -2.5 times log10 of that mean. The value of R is 0.08 mag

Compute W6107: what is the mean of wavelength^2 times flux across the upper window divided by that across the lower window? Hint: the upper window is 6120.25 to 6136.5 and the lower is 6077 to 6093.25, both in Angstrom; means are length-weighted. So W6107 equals 1.02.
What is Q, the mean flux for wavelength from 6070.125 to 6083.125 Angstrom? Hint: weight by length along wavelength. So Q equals 7.25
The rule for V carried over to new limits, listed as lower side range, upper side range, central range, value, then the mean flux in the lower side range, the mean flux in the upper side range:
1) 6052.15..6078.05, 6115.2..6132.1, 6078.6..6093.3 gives 0.106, 7.24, 6.75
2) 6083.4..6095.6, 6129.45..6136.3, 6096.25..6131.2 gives -0.040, 6.26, 6.43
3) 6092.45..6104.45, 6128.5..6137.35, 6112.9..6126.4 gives -0.081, 6.21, 6.36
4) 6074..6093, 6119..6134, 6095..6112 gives 0.056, 6.68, 6.65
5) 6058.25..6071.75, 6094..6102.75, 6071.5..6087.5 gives -0.071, 7.06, 6.1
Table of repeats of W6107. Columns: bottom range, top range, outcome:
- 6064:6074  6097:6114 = 0.91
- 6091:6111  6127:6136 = 1.06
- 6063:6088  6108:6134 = 0.97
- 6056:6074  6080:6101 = 0.88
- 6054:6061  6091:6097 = 0.83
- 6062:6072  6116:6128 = 0.99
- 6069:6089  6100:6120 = 0.95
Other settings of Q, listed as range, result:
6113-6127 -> 6.79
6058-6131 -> 6.72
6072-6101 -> 6.59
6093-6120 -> 6.49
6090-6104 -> 6.15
